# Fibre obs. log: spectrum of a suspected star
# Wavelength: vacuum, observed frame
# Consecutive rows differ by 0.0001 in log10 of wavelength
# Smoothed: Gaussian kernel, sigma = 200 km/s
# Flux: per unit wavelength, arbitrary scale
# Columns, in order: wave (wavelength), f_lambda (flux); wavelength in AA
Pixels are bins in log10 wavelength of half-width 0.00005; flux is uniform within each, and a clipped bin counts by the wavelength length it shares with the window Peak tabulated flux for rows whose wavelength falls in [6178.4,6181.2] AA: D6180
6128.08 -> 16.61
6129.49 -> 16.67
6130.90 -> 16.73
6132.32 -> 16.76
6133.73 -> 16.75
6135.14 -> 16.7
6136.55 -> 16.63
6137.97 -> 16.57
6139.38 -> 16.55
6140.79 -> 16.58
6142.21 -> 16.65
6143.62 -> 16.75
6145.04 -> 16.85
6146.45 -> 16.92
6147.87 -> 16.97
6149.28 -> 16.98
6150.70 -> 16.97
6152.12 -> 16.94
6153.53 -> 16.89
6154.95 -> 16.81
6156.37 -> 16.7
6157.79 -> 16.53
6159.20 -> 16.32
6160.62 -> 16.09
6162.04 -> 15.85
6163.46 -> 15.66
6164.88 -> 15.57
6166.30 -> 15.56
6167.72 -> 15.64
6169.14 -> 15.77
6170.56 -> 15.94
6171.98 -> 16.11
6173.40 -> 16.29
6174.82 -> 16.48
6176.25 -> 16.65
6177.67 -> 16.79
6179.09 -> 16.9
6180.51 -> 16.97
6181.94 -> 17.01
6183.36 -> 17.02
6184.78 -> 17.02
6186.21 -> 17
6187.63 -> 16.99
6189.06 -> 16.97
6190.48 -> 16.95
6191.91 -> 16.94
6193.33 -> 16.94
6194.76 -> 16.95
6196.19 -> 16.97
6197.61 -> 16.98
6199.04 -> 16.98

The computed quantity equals 16.97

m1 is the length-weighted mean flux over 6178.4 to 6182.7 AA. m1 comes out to 17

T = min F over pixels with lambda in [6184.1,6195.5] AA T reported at 16.94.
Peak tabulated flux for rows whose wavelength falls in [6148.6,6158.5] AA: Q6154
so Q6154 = 16.98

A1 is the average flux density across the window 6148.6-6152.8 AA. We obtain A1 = 16.9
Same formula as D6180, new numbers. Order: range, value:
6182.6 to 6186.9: 17.02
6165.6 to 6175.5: 16.48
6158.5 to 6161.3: 16.32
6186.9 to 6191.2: 16.99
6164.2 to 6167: 15.57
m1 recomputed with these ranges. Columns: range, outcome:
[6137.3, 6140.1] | 16.6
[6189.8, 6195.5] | 16.9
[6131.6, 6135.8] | 16.7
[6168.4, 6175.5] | 16.1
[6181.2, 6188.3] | 17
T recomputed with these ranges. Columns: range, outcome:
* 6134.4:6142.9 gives 16.55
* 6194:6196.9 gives 16.95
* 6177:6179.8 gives 16.79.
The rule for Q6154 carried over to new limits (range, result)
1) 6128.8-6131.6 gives 16.73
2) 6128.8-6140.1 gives 16.76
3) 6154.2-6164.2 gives 16.81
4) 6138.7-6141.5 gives 16.58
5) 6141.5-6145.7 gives 16.85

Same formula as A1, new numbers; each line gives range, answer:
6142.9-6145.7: 16.8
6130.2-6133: 16.7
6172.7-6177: 16.5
